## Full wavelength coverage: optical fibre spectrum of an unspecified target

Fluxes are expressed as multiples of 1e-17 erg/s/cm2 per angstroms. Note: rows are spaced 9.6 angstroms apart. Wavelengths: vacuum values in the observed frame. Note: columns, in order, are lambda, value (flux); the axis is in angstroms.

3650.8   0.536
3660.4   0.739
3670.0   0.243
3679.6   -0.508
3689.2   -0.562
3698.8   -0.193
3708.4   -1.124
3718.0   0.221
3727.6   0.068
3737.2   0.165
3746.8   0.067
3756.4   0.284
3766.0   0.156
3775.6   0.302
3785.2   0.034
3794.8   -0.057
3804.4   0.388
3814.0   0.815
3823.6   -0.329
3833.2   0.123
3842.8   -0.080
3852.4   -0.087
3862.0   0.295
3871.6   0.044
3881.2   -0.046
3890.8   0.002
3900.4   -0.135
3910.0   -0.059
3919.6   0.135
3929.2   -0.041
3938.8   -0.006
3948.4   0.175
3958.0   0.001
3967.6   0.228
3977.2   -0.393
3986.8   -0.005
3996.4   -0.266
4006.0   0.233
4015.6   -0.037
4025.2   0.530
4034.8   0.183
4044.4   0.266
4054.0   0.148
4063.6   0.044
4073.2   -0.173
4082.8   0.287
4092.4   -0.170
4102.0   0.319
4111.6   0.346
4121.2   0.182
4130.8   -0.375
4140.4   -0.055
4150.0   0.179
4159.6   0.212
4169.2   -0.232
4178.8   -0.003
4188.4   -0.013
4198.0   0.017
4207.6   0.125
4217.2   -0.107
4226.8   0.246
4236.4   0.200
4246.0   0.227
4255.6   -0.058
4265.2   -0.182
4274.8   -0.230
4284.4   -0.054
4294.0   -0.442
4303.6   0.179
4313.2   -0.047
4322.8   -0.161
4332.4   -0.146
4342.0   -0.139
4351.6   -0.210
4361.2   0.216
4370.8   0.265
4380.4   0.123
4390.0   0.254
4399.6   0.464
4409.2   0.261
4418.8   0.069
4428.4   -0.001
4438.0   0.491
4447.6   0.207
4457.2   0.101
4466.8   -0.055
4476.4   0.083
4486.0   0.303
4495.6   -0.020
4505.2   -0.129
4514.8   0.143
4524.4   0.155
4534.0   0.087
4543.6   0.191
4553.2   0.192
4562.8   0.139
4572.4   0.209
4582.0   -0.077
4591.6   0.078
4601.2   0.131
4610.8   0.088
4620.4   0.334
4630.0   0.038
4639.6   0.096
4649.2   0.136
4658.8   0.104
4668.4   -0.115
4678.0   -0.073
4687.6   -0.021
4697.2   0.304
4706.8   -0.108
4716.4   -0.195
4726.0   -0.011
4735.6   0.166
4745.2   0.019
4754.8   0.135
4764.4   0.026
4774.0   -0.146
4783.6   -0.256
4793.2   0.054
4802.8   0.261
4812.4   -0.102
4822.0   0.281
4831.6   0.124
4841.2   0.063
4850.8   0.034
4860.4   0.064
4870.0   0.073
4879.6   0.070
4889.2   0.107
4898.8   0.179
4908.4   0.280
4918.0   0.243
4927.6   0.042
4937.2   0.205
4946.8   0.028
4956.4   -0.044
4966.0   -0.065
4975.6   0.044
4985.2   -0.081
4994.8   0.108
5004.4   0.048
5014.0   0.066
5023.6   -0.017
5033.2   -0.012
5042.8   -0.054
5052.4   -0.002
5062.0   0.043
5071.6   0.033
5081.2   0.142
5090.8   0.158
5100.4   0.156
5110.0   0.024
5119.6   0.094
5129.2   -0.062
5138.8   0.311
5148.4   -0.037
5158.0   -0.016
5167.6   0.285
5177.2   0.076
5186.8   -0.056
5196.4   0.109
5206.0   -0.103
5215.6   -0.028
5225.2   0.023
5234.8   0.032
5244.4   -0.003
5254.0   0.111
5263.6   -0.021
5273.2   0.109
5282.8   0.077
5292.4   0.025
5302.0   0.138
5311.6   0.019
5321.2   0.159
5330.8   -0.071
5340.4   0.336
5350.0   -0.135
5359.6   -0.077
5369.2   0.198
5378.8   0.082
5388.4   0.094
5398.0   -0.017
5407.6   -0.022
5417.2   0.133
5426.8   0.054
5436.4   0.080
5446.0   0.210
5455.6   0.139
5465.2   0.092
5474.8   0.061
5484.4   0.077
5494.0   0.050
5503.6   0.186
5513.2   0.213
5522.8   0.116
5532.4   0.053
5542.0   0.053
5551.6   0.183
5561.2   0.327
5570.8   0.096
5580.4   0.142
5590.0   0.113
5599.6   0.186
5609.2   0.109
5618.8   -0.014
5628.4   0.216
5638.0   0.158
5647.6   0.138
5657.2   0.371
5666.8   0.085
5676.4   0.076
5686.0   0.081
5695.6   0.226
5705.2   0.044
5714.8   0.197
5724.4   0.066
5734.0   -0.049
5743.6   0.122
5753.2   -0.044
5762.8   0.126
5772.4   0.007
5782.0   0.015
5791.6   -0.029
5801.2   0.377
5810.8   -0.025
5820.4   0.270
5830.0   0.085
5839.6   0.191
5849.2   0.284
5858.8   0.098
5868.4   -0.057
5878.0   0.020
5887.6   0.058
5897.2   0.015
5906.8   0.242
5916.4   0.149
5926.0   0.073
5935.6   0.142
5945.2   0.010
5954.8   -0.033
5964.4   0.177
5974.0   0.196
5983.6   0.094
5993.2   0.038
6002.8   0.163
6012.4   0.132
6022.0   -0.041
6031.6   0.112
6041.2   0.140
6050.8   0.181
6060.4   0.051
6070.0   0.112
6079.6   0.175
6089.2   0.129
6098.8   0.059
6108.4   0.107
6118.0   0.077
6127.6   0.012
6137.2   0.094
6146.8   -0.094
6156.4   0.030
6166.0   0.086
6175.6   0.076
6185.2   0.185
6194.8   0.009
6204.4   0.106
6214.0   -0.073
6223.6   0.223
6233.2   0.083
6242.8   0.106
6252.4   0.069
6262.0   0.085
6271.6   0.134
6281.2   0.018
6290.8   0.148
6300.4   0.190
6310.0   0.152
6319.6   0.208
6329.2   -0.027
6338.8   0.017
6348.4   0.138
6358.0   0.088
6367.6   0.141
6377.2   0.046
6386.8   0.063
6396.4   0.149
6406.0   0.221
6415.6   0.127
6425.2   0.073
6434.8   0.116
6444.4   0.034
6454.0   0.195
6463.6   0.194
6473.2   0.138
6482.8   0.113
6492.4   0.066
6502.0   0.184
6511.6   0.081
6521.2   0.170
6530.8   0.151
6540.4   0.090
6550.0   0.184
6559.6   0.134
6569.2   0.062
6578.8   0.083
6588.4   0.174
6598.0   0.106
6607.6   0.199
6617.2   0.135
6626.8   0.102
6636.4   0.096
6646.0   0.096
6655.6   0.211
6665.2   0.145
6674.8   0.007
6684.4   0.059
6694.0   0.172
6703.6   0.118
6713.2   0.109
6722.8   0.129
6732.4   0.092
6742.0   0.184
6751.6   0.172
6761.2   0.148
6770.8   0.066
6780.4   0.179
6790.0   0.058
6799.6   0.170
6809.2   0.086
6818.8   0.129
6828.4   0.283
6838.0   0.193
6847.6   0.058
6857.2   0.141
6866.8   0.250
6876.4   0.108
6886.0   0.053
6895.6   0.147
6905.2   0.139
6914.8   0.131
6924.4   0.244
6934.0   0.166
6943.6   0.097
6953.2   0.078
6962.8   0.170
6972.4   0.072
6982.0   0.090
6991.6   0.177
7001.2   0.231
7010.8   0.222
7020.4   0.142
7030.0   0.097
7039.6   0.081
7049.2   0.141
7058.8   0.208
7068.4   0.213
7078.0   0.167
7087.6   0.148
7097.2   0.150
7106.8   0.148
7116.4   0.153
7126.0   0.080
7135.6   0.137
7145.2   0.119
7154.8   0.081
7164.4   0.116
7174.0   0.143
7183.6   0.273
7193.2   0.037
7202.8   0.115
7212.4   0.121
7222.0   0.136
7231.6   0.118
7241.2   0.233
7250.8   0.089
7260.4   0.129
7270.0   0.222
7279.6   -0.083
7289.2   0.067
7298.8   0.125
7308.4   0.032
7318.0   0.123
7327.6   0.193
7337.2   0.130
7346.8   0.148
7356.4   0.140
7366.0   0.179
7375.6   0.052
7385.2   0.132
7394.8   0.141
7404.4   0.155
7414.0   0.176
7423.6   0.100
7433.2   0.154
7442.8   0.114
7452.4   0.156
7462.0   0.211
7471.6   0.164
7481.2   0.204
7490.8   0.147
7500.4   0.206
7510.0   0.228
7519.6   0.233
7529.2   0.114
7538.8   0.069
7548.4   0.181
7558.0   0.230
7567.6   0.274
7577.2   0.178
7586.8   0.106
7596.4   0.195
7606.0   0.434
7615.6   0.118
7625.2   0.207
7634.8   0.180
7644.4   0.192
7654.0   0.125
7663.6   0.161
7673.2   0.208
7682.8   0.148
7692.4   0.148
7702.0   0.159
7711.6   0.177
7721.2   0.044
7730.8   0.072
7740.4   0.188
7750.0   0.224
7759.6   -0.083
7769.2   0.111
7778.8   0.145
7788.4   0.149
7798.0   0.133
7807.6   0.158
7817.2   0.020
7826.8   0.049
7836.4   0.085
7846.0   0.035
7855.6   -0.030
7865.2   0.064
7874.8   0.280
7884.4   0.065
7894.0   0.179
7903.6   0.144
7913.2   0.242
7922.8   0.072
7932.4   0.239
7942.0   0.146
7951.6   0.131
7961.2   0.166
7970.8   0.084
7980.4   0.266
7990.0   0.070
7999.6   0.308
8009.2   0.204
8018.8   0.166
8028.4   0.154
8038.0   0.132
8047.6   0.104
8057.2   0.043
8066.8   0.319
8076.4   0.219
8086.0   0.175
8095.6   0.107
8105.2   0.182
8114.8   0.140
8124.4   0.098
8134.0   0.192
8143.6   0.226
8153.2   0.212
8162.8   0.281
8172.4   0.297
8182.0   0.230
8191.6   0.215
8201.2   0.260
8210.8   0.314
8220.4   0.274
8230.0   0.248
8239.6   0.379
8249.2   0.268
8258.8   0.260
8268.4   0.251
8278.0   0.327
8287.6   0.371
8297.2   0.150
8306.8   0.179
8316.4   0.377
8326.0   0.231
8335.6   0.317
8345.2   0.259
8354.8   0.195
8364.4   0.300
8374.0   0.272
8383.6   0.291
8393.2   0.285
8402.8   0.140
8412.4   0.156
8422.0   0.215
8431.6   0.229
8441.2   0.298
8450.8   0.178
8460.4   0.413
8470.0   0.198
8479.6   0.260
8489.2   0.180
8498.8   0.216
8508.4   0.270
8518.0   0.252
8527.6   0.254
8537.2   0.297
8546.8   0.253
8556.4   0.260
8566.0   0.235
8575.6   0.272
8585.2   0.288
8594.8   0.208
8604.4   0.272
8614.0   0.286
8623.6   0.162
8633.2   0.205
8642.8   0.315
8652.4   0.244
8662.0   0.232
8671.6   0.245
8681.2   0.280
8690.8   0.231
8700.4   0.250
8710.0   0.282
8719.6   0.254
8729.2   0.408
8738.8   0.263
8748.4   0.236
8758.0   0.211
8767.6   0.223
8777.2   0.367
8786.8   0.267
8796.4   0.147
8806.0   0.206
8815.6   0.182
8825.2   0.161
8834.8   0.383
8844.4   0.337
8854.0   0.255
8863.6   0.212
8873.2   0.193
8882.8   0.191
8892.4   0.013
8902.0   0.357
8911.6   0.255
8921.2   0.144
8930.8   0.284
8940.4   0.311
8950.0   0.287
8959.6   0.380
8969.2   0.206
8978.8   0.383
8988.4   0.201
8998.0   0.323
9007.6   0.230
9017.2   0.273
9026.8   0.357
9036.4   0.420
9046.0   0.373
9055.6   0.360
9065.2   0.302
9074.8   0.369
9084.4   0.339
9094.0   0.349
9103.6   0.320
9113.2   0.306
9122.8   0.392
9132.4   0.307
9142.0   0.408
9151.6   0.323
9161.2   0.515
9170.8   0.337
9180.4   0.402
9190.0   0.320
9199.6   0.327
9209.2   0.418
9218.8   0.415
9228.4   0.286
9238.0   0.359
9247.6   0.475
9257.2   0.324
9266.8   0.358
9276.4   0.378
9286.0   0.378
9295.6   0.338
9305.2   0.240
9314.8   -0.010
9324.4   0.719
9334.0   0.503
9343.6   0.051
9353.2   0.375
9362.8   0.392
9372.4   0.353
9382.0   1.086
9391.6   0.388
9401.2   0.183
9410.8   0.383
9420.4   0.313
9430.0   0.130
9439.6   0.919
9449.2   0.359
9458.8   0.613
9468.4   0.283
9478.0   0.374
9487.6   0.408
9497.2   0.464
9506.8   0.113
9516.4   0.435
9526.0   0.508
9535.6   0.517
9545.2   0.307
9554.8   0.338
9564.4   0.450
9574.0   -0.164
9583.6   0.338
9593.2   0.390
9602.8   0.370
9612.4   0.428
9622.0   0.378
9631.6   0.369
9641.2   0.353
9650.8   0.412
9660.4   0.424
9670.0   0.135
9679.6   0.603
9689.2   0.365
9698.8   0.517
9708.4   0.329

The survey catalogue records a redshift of 1.046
